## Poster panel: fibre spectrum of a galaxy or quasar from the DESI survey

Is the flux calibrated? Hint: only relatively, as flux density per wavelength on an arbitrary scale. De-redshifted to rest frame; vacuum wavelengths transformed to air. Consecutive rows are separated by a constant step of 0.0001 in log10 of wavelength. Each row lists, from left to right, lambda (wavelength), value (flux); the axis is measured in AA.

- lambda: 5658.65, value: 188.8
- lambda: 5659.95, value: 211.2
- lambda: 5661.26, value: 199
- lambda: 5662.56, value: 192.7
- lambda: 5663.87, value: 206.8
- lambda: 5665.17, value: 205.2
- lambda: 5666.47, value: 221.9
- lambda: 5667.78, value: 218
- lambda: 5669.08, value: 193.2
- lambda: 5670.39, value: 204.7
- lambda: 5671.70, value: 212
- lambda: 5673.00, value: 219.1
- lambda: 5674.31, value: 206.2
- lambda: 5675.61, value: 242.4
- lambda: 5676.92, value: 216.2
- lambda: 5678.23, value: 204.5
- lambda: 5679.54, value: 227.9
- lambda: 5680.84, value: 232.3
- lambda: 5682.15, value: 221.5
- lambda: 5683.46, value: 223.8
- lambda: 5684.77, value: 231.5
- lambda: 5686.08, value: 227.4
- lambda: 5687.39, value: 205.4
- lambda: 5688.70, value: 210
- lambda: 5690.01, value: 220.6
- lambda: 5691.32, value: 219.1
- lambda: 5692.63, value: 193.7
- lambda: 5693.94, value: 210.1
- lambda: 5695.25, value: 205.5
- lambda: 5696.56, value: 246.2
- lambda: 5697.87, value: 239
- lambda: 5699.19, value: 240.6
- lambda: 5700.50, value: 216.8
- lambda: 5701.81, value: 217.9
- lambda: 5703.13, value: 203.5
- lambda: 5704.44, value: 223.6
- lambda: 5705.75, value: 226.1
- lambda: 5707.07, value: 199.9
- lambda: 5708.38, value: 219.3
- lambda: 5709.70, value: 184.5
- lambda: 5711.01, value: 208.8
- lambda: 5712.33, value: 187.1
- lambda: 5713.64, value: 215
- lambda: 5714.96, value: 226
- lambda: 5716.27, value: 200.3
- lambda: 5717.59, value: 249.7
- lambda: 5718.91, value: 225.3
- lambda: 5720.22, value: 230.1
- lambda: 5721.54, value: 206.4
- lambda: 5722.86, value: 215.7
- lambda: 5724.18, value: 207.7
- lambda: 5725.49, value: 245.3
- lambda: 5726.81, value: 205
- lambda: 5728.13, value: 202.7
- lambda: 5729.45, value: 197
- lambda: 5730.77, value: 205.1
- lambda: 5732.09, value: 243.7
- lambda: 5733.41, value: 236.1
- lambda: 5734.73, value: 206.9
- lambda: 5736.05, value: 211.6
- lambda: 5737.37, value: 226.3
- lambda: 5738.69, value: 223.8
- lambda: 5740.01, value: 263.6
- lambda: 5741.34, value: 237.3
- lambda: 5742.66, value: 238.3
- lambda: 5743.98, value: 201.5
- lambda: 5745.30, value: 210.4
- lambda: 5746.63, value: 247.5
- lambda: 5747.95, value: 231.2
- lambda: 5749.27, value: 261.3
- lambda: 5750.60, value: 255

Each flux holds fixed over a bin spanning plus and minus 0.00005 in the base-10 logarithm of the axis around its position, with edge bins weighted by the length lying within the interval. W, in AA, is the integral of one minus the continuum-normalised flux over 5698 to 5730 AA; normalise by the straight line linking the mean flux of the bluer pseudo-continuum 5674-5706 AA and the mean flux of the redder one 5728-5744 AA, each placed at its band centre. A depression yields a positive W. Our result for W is 1.0 AA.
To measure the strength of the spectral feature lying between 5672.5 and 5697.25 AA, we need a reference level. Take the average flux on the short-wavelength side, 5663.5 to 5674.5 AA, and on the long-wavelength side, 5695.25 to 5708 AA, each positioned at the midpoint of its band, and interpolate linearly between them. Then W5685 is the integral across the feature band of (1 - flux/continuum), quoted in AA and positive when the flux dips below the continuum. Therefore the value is -0.4 AA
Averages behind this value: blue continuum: 210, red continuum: 223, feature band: 219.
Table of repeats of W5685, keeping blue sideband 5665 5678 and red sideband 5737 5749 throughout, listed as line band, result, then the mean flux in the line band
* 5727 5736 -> 0.58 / 214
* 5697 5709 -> 0.04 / 221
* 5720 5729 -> 0.49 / 215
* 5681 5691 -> -0.14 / 220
